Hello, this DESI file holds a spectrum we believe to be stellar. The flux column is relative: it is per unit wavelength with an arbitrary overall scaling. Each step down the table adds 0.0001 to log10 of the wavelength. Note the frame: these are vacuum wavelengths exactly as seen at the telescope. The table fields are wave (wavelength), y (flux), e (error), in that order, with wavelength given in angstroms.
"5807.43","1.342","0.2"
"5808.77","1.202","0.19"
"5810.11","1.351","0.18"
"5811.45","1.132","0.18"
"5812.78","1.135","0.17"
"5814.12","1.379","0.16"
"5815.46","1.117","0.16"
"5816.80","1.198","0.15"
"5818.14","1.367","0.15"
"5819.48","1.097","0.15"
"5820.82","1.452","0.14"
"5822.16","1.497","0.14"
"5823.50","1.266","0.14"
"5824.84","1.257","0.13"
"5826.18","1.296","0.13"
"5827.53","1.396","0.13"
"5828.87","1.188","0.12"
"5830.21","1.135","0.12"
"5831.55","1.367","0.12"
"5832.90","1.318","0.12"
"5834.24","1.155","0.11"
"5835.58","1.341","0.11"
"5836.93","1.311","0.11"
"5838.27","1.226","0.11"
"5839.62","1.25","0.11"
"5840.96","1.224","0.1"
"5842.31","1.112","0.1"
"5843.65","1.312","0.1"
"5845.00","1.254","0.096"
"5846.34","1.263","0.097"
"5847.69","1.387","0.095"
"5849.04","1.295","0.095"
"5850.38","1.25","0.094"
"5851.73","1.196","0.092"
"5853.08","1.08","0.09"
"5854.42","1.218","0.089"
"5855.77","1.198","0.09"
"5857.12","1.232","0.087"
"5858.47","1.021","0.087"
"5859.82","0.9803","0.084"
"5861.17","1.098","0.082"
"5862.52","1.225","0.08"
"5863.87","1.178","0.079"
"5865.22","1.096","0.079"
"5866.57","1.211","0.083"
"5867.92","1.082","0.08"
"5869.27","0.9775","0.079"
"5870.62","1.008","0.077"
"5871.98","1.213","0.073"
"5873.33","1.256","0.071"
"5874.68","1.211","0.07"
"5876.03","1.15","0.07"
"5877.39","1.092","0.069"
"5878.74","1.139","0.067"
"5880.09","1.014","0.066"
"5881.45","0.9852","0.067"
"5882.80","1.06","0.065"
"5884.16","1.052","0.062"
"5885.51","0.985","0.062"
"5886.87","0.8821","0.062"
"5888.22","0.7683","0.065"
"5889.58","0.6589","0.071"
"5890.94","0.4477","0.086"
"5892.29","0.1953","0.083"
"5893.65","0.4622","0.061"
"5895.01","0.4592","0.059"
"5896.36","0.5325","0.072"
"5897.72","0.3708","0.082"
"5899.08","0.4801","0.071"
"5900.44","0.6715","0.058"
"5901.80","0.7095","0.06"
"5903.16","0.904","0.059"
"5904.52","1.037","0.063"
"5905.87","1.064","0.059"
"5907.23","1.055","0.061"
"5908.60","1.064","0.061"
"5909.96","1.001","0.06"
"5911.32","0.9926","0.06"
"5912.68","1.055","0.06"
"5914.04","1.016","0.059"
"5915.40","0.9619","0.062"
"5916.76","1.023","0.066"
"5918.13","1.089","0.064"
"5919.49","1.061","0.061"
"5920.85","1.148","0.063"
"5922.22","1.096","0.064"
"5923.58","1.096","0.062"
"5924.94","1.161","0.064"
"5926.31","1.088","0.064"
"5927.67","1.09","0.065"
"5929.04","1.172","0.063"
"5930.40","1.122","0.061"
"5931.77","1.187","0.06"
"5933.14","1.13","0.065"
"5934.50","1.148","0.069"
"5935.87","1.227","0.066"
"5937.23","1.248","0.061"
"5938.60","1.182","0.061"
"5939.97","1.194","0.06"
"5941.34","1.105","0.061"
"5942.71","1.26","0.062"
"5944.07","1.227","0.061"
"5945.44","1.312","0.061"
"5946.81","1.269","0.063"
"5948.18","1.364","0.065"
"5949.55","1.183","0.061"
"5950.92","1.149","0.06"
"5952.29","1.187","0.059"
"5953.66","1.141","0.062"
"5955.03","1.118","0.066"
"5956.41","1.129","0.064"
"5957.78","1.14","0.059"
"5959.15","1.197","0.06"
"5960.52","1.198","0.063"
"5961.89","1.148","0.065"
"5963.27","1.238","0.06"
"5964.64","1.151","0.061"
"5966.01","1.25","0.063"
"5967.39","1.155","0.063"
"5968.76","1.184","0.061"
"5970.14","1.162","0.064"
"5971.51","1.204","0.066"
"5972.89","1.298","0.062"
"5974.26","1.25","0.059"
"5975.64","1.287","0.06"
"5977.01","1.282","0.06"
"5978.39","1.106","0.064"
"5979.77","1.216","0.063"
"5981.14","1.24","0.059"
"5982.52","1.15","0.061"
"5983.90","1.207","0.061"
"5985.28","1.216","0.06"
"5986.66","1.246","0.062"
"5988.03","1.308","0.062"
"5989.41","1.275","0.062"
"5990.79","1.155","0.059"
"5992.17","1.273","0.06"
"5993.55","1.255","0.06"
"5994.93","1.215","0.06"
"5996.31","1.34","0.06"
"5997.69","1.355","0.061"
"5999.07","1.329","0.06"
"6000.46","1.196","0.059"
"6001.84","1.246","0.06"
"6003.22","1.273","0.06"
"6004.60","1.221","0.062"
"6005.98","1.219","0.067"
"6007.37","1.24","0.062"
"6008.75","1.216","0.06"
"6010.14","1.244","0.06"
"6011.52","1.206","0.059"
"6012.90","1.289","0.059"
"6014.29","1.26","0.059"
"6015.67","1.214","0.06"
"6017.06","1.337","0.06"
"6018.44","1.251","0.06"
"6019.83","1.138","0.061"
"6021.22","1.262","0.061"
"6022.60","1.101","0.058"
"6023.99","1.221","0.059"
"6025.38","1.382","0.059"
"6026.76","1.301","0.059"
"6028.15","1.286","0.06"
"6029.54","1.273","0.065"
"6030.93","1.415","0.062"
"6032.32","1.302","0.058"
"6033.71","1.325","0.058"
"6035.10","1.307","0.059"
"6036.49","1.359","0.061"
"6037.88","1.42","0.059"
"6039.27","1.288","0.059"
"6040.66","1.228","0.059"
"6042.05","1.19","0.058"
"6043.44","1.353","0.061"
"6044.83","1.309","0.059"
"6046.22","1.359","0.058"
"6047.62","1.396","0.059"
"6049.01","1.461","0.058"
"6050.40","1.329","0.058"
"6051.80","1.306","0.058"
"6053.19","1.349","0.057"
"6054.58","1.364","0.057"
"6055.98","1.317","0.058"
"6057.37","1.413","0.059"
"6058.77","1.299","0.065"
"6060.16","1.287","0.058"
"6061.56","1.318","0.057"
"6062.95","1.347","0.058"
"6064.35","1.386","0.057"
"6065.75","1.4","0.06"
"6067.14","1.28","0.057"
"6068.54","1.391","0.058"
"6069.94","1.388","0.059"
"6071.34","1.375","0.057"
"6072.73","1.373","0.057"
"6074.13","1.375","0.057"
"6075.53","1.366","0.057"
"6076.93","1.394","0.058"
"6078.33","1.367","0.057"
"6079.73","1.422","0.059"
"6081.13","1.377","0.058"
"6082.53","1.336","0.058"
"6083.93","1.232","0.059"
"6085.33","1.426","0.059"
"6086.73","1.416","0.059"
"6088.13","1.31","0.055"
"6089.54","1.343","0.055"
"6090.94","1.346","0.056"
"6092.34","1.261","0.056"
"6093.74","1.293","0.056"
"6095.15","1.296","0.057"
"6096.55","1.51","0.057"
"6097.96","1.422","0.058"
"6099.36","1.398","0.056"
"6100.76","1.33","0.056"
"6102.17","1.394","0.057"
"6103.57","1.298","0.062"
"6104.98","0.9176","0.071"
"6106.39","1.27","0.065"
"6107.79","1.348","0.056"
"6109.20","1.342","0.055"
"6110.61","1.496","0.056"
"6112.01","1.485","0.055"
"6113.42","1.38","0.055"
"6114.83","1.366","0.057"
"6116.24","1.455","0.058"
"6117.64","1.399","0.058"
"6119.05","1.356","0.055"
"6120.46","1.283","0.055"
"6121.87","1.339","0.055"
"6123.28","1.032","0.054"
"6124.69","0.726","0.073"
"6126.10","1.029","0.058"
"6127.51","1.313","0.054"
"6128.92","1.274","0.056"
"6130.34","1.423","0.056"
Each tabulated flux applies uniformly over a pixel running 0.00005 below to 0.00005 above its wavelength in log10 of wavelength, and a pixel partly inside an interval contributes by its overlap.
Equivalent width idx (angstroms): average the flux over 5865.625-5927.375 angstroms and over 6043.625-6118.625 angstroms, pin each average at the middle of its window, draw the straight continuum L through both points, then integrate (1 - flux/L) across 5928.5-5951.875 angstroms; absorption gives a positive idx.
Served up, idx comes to -3.8 angstroms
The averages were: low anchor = 0.935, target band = 1.2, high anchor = 1.36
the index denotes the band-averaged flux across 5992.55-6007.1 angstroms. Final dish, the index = 1.26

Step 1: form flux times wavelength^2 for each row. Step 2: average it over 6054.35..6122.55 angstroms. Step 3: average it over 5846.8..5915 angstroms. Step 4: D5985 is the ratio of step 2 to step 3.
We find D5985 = 1.49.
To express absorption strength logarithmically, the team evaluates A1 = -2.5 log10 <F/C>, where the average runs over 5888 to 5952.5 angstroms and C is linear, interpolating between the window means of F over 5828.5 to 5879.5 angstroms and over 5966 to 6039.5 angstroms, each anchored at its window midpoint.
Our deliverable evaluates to 0.23 mag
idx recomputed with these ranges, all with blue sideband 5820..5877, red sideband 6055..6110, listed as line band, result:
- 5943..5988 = 2.5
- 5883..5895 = 5.4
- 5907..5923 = 2.6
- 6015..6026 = 0.6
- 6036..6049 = -0.1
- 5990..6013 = 0.9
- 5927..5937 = 0.8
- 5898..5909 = 3.5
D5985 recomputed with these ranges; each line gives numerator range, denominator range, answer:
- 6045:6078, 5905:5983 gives 1.22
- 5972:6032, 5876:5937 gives 1.38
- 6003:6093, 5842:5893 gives 1.31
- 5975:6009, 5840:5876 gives 1.11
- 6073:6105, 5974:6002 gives 1.12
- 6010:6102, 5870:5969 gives 1.34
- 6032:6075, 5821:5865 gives 1.17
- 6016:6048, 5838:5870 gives 1.16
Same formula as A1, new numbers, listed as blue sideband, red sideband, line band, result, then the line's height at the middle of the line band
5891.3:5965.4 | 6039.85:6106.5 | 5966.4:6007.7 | -0.070 mag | 1.16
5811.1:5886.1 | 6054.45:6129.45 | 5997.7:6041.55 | 0.015 mag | 1.29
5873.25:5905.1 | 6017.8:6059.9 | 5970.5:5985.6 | -0.110 mag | 1.1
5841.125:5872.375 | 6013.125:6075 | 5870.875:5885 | 0.070 mag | 1.19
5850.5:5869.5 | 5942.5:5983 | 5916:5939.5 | 0.046 mag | 1.18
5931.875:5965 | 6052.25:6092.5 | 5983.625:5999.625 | -0.014 mag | 1.25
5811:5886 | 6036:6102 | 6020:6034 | 0.035 mag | 1.32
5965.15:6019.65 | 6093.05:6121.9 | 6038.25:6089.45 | -0.032 mag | 1.31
